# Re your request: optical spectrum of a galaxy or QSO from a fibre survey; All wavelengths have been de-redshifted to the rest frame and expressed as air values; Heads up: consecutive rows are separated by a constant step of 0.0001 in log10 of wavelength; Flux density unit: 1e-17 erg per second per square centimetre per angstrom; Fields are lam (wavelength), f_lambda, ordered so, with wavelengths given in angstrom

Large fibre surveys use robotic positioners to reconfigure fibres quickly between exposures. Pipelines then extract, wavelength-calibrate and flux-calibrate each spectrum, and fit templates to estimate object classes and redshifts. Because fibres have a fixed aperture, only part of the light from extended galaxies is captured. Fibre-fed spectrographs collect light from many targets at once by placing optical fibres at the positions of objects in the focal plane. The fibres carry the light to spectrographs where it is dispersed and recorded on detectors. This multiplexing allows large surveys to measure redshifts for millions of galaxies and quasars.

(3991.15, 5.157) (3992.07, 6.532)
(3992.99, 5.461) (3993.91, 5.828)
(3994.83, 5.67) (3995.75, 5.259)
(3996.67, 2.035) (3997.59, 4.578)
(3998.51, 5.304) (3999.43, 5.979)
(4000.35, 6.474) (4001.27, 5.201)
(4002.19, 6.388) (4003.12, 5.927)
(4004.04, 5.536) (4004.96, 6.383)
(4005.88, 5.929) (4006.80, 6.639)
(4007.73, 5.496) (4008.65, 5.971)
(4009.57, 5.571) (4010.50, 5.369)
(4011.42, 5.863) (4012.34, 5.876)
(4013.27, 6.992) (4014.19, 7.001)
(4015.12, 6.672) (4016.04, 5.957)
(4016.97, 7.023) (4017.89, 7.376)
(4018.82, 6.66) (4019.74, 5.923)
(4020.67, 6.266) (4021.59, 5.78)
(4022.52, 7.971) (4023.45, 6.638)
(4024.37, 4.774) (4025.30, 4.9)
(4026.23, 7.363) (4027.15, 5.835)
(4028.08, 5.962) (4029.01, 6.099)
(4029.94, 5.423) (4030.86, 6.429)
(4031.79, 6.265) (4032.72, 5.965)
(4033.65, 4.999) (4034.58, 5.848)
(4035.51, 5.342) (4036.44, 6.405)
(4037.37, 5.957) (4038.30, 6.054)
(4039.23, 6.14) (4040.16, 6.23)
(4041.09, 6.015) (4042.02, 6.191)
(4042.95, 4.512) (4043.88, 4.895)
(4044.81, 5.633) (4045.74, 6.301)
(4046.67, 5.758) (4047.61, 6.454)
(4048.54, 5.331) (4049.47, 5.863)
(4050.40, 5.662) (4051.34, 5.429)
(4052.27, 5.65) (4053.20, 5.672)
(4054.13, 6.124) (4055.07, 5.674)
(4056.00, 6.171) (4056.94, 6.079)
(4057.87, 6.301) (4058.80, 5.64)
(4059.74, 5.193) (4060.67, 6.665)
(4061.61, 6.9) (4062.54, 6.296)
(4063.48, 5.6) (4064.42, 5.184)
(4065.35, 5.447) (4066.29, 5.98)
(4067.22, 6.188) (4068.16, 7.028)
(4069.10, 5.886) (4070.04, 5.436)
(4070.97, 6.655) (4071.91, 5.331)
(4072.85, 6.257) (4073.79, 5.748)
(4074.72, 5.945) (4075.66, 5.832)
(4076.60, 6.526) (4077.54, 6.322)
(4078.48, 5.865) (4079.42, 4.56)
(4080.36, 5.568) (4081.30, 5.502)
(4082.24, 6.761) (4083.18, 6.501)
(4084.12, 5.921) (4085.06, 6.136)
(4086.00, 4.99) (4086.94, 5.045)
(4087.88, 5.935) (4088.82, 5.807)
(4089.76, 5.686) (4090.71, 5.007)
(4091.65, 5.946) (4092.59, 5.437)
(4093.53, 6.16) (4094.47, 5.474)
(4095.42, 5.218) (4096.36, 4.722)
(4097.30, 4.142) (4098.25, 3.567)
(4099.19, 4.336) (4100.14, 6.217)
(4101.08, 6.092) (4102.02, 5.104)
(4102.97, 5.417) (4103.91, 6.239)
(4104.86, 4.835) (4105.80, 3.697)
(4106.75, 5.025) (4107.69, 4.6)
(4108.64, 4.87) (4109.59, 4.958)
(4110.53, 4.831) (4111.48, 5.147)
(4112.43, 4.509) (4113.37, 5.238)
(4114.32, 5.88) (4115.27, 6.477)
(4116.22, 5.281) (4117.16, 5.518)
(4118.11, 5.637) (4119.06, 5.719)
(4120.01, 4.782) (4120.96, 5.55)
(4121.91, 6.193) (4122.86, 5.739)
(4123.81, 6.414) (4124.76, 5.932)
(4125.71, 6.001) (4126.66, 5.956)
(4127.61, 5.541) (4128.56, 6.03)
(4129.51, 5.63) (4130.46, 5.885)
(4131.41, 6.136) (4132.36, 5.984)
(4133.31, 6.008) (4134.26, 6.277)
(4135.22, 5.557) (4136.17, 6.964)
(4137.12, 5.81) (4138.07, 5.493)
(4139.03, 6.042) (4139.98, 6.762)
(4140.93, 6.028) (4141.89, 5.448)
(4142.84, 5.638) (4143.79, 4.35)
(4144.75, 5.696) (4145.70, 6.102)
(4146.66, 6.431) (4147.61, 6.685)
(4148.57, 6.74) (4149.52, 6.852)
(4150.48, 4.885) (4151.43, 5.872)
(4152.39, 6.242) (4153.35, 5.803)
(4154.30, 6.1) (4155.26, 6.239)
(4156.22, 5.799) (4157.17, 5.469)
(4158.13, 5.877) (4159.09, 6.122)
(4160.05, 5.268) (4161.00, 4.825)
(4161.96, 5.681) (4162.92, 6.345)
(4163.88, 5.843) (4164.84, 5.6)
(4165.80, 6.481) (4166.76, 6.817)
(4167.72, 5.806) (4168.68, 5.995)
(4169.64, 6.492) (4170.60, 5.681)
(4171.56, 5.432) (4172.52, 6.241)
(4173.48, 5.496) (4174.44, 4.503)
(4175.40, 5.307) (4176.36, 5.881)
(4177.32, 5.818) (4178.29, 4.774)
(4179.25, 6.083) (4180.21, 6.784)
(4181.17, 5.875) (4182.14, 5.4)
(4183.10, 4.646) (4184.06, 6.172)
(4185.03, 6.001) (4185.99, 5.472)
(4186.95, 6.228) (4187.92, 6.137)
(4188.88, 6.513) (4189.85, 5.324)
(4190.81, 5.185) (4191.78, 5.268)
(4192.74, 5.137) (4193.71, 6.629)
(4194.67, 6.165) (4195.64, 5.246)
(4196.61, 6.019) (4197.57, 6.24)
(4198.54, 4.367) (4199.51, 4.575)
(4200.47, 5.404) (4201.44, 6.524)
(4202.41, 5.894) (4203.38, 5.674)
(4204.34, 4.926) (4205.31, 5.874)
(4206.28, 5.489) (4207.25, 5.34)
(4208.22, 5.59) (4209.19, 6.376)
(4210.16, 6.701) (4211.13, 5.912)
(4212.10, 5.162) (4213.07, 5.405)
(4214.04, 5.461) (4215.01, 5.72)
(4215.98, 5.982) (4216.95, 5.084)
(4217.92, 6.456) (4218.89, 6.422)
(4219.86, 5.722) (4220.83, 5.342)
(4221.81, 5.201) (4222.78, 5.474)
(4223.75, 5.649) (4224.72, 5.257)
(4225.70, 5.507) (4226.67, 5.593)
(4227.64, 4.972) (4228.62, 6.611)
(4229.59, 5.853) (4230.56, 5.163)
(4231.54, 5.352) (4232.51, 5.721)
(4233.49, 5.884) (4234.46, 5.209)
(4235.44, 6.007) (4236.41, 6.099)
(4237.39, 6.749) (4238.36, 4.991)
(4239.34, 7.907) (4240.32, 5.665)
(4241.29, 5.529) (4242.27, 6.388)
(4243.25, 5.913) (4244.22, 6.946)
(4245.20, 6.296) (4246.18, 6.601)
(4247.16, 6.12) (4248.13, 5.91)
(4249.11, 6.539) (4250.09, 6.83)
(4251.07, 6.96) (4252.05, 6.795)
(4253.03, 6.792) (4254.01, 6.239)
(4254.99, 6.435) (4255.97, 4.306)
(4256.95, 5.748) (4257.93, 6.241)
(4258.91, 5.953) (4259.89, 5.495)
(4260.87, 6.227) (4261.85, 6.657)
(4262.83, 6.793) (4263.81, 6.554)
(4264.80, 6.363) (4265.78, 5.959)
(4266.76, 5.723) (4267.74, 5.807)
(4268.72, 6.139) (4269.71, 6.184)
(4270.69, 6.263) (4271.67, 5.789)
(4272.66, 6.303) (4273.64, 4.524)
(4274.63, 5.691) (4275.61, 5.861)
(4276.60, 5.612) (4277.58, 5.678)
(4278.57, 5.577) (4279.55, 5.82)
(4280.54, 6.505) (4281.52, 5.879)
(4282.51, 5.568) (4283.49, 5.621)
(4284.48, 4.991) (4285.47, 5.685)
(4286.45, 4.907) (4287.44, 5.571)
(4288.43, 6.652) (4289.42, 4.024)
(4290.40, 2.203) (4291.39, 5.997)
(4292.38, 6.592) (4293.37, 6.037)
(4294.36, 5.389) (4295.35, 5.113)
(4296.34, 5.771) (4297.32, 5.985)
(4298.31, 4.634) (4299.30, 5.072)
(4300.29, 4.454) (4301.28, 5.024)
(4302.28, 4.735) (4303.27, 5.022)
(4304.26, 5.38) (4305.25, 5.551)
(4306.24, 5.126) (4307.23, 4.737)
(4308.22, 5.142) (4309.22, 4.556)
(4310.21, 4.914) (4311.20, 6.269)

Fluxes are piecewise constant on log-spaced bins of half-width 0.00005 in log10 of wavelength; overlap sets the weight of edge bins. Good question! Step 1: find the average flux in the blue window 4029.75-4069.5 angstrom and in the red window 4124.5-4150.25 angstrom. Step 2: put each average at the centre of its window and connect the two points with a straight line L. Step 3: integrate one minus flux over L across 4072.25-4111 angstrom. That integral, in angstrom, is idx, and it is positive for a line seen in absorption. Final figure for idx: 3.3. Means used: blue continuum 5.88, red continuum 5.99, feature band 5.43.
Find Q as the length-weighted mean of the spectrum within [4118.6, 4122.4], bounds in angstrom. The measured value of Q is 5.55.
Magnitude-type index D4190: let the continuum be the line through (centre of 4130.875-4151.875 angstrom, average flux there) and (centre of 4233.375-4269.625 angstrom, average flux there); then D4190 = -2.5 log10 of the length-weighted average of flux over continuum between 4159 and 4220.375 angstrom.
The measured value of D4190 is 0.06 mag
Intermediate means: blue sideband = 5.99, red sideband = 6.19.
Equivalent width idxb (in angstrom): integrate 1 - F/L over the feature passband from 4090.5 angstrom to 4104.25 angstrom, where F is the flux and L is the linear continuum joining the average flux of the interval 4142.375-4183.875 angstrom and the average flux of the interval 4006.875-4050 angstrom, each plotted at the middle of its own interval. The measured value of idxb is 1.5 angstrom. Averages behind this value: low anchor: 6.03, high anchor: 5.82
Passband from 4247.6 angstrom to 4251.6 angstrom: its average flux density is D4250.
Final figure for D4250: 6.56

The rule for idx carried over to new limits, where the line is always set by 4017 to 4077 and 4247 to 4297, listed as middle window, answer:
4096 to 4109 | 2.24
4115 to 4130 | 0.43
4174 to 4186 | 0.61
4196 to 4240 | 1.29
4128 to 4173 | -0.21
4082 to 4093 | 0.39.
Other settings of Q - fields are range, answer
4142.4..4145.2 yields 5.21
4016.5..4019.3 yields 7.01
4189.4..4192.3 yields 5.27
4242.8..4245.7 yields 6.4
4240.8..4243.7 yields 5.94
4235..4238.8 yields 5.98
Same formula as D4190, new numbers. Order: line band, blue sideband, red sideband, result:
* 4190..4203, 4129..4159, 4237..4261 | 0.095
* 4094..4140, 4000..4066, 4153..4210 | 0.069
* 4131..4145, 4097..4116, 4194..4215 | -0.123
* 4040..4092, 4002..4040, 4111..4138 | 0.023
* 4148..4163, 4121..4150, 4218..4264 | 0.024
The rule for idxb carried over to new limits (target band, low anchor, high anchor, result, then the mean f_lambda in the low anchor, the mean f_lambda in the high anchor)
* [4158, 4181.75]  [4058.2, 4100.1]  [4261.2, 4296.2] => -0.4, 5.7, 5.72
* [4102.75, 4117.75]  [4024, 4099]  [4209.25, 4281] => 1.7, 5.77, 5.95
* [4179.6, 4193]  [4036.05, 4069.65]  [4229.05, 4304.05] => 0.2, 5.9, 5.81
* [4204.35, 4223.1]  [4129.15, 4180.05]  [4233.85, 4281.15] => 0.9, 5.88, 6.1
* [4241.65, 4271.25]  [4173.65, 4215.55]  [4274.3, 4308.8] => -4.2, 5.65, 5.36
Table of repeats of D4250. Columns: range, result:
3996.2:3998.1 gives 3.37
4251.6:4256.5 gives 6.1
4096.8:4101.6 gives 4.88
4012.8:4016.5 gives 6.65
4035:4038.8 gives 5.94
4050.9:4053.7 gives 5.61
